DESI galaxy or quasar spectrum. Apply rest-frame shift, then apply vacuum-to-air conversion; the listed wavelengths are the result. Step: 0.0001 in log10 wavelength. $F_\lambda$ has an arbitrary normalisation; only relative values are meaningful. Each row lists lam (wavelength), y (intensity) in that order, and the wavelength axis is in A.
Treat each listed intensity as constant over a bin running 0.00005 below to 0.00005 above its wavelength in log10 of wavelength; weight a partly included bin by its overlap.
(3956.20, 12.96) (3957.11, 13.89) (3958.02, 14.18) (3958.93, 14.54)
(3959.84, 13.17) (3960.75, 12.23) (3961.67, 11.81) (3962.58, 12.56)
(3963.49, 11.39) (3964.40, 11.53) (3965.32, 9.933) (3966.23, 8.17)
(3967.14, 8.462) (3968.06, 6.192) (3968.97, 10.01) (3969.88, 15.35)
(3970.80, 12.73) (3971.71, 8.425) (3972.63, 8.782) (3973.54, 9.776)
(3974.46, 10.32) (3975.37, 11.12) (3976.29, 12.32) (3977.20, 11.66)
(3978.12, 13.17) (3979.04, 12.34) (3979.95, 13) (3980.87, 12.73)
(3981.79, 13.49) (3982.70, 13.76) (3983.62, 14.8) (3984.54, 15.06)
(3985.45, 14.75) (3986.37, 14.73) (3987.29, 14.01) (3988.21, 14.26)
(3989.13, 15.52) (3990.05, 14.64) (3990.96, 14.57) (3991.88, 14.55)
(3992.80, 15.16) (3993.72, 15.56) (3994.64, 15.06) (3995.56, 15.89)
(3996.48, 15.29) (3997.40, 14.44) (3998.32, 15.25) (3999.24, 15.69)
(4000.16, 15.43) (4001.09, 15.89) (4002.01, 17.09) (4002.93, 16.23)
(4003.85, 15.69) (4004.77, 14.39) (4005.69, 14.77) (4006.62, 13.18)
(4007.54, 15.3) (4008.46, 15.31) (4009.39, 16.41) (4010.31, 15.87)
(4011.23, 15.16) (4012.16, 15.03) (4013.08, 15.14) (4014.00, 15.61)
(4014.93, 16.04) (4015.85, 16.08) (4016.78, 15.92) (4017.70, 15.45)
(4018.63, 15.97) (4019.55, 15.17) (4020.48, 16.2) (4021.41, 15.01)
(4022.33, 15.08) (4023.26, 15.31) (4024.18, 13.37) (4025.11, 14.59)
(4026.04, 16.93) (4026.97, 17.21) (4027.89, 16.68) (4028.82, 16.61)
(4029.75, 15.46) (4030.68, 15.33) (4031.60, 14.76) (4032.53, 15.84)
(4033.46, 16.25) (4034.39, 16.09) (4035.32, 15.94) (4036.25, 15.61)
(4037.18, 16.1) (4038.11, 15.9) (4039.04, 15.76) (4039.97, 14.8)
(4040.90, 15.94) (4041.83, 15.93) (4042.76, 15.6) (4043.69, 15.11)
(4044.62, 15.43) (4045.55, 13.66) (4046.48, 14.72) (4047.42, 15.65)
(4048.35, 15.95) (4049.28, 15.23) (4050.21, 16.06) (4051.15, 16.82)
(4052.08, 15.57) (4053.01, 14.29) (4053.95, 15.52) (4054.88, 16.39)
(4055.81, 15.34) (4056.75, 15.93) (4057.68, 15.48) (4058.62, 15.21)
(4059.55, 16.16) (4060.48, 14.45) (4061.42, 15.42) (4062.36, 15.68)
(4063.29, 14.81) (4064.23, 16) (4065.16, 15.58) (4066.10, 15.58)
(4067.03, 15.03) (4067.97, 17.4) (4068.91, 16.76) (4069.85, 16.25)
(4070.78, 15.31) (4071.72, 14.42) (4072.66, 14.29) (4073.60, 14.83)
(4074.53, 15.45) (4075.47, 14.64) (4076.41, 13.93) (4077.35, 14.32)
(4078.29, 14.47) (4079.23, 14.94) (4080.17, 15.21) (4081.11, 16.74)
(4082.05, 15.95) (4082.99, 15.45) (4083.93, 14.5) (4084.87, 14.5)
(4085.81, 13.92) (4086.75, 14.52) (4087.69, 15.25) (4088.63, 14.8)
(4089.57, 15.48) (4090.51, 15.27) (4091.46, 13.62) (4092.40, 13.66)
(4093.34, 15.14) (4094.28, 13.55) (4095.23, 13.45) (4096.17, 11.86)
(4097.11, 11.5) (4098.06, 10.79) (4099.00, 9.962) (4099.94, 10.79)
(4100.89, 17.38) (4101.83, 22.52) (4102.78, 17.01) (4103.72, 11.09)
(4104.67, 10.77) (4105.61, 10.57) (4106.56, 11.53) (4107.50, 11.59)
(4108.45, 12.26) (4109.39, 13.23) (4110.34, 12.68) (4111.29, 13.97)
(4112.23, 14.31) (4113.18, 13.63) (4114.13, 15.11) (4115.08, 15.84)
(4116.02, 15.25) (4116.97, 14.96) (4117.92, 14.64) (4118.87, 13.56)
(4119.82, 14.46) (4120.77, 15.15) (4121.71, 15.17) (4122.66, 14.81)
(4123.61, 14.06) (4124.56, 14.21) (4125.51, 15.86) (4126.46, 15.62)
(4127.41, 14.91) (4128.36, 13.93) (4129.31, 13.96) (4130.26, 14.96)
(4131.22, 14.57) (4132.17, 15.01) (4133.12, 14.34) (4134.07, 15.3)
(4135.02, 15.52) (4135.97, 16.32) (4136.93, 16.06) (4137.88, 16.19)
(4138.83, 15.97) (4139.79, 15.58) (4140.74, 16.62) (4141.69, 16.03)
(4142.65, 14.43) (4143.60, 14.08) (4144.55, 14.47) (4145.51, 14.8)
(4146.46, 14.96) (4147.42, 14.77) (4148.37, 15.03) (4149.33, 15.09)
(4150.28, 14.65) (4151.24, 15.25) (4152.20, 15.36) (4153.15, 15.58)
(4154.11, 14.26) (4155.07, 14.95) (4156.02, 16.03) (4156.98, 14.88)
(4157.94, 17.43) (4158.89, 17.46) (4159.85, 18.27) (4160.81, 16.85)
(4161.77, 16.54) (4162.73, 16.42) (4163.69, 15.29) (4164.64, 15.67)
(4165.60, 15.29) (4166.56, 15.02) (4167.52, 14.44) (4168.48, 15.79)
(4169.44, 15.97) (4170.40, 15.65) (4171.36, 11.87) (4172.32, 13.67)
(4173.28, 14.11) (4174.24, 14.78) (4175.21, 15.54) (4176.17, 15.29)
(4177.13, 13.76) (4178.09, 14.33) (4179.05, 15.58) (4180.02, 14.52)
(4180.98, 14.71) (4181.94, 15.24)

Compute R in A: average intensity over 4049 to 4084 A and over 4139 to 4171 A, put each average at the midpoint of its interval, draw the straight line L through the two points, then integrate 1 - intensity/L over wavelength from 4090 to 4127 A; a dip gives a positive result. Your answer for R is 3.82 A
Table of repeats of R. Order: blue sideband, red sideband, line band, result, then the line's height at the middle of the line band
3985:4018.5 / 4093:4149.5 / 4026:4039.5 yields -0.88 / 15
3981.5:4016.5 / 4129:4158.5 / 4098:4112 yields 1.90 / 15.2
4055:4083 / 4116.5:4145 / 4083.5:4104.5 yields 1.61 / 15.2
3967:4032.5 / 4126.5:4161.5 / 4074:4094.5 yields 0.23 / 15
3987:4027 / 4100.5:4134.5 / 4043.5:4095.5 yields -1.31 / 14.8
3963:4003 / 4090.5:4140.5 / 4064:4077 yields -1.43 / 13.8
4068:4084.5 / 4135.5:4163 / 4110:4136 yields 1.33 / 15.5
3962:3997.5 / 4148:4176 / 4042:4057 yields -1.88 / 13.7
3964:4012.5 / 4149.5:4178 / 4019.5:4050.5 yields -3.39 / 14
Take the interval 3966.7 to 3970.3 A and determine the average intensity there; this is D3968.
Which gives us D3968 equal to 9.96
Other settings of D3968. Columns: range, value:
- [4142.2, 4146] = 14.5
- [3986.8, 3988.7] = 14.1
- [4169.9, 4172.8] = 13.8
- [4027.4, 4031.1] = 16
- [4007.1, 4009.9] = 15.7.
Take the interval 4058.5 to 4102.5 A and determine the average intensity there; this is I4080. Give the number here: 14.8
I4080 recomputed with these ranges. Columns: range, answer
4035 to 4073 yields 15.5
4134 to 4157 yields 15.3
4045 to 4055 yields 15.4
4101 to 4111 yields 13.5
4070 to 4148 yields 14.5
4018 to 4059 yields 15.6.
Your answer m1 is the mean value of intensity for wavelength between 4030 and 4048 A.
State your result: 15.5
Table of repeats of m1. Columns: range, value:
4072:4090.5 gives 14.9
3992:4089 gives 15.4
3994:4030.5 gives 15.5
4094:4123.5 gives 13.7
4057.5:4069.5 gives 15.7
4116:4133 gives 14.7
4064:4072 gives 15.8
